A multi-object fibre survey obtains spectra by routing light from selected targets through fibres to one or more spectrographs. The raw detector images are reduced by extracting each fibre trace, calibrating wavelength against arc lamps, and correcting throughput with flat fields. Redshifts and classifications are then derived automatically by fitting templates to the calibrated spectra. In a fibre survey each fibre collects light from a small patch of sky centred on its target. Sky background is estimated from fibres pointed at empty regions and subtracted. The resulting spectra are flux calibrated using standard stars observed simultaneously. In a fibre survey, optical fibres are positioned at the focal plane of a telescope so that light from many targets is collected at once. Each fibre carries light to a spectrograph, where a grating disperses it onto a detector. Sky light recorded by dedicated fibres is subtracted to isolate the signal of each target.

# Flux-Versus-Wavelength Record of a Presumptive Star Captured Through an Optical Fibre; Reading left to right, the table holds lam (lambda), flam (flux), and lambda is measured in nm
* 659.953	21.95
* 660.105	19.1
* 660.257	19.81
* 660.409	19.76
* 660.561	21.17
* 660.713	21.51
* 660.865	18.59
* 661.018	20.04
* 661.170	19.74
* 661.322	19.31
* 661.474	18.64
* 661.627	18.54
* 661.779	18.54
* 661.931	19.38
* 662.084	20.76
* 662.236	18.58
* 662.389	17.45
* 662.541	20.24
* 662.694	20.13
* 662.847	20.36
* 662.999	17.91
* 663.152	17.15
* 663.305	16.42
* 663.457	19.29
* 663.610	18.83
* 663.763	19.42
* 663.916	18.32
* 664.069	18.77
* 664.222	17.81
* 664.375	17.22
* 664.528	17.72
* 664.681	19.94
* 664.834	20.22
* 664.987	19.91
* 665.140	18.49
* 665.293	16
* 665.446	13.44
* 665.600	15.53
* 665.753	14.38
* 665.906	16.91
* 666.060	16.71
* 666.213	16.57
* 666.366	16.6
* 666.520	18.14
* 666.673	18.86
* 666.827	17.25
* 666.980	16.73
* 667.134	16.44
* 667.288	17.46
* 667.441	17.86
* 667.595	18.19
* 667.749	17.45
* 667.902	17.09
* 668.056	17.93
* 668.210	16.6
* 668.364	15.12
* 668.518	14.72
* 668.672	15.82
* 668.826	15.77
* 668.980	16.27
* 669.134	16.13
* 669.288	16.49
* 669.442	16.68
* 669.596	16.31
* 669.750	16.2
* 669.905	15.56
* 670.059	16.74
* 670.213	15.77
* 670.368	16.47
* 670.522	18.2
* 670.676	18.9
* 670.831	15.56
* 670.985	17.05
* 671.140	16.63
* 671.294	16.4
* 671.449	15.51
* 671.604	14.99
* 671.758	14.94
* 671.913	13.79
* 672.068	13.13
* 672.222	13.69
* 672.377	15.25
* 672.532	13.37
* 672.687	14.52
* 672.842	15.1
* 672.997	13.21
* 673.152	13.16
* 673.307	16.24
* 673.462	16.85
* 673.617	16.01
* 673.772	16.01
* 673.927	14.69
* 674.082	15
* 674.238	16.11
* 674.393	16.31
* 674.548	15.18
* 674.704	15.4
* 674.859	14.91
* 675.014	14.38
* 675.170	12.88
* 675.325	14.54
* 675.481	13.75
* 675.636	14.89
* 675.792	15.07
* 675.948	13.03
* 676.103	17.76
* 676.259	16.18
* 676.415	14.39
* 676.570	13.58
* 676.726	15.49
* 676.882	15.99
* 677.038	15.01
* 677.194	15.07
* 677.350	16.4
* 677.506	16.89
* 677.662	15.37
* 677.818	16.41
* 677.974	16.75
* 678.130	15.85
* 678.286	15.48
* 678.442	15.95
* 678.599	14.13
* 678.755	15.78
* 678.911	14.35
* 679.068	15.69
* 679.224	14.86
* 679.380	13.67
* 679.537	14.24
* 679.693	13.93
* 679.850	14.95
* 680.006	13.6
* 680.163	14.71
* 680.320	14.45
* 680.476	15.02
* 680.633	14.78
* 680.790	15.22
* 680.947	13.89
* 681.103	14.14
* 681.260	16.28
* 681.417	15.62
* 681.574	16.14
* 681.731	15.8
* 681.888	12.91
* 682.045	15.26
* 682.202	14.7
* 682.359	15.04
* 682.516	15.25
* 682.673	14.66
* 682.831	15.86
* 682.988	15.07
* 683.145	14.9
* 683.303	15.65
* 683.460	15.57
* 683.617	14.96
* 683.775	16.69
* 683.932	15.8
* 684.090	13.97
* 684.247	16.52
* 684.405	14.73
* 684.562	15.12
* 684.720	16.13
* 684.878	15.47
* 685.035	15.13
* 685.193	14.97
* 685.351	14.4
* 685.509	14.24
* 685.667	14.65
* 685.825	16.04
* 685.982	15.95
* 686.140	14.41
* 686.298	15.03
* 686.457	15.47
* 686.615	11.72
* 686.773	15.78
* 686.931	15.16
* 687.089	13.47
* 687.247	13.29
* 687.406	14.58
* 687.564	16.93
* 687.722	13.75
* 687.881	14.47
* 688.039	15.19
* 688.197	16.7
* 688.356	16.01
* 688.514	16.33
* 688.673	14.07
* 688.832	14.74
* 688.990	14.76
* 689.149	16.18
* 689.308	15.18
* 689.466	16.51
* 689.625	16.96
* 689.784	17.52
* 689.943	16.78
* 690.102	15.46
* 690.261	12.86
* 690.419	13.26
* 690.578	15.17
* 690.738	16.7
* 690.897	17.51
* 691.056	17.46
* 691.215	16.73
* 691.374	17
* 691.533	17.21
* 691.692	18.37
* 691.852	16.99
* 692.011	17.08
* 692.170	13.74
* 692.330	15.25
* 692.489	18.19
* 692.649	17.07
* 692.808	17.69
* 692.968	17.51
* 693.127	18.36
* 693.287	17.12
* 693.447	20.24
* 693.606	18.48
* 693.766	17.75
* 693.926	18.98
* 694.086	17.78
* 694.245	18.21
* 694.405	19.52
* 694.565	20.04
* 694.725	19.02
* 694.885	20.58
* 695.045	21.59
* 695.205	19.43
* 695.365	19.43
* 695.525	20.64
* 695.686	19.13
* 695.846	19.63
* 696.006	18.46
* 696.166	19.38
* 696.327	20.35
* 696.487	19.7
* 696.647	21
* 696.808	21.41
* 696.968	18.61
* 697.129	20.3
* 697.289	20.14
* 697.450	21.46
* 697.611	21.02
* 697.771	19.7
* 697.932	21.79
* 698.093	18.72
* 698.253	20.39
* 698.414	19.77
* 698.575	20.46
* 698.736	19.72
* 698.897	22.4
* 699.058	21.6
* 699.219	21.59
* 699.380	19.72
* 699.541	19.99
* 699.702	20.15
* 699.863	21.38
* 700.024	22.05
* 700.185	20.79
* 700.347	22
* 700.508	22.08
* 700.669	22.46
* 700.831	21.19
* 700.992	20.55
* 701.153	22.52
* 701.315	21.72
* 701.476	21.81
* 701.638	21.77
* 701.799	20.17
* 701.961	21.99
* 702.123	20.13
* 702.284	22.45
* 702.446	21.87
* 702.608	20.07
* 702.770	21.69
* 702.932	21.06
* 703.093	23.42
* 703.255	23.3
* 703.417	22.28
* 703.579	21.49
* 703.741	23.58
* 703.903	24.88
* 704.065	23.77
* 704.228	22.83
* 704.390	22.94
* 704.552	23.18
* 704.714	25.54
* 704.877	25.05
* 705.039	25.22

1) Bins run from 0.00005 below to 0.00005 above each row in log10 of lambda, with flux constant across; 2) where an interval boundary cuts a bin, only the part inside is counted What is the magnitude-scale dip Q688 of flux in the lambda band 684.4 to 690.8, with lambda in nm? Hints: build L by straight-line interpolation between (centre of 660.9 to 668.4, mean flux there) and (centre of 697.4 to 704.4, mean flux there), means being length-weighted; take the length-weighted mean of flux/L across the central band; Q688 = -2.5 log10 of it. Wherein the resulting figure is 0.31 mag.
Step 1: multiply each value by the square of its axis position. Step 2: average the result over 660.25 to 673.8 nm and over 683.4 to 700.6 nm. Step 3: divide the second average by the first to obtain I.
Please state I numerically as 1.10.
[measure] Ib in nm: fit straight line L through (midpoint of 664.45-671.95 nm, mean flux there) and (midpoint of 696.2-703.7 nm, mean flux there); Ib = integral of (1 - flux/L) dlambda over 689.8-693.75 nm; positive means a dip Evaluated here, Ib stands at 0.63 nm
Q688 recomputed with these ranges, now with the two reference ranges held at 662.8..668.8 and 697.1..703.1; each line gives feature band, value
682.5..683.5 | 0.25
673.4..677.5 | 0.21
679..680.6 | 0.29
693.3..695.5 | 0.07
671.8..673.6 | 0.25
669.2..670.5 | 0.09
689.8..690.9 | 0.29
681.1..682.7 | 0.25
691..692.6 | 0.20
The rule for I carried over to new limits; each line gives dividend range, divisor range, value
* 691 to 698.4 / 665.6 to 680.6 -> 1.29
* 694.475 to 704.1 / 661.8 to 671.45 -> 1.33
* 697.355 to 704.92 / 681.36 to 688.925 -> 1.51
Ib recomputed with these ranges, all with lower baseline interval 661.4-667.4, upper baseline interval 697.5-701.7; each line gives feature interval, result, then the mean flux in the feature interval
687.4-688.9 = 0.35 nm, 15.3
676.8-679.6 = 0.54 nm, 15.4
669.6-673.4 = 0.64 nm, 15.5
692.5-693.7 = 0.14 nm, 18.1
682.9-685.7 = 0.64 nm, 15.2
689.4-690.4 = 0.22 nm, 15.8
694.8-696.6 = 0.07 nm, 19.9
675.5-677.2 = 0.35 nm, 15.1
